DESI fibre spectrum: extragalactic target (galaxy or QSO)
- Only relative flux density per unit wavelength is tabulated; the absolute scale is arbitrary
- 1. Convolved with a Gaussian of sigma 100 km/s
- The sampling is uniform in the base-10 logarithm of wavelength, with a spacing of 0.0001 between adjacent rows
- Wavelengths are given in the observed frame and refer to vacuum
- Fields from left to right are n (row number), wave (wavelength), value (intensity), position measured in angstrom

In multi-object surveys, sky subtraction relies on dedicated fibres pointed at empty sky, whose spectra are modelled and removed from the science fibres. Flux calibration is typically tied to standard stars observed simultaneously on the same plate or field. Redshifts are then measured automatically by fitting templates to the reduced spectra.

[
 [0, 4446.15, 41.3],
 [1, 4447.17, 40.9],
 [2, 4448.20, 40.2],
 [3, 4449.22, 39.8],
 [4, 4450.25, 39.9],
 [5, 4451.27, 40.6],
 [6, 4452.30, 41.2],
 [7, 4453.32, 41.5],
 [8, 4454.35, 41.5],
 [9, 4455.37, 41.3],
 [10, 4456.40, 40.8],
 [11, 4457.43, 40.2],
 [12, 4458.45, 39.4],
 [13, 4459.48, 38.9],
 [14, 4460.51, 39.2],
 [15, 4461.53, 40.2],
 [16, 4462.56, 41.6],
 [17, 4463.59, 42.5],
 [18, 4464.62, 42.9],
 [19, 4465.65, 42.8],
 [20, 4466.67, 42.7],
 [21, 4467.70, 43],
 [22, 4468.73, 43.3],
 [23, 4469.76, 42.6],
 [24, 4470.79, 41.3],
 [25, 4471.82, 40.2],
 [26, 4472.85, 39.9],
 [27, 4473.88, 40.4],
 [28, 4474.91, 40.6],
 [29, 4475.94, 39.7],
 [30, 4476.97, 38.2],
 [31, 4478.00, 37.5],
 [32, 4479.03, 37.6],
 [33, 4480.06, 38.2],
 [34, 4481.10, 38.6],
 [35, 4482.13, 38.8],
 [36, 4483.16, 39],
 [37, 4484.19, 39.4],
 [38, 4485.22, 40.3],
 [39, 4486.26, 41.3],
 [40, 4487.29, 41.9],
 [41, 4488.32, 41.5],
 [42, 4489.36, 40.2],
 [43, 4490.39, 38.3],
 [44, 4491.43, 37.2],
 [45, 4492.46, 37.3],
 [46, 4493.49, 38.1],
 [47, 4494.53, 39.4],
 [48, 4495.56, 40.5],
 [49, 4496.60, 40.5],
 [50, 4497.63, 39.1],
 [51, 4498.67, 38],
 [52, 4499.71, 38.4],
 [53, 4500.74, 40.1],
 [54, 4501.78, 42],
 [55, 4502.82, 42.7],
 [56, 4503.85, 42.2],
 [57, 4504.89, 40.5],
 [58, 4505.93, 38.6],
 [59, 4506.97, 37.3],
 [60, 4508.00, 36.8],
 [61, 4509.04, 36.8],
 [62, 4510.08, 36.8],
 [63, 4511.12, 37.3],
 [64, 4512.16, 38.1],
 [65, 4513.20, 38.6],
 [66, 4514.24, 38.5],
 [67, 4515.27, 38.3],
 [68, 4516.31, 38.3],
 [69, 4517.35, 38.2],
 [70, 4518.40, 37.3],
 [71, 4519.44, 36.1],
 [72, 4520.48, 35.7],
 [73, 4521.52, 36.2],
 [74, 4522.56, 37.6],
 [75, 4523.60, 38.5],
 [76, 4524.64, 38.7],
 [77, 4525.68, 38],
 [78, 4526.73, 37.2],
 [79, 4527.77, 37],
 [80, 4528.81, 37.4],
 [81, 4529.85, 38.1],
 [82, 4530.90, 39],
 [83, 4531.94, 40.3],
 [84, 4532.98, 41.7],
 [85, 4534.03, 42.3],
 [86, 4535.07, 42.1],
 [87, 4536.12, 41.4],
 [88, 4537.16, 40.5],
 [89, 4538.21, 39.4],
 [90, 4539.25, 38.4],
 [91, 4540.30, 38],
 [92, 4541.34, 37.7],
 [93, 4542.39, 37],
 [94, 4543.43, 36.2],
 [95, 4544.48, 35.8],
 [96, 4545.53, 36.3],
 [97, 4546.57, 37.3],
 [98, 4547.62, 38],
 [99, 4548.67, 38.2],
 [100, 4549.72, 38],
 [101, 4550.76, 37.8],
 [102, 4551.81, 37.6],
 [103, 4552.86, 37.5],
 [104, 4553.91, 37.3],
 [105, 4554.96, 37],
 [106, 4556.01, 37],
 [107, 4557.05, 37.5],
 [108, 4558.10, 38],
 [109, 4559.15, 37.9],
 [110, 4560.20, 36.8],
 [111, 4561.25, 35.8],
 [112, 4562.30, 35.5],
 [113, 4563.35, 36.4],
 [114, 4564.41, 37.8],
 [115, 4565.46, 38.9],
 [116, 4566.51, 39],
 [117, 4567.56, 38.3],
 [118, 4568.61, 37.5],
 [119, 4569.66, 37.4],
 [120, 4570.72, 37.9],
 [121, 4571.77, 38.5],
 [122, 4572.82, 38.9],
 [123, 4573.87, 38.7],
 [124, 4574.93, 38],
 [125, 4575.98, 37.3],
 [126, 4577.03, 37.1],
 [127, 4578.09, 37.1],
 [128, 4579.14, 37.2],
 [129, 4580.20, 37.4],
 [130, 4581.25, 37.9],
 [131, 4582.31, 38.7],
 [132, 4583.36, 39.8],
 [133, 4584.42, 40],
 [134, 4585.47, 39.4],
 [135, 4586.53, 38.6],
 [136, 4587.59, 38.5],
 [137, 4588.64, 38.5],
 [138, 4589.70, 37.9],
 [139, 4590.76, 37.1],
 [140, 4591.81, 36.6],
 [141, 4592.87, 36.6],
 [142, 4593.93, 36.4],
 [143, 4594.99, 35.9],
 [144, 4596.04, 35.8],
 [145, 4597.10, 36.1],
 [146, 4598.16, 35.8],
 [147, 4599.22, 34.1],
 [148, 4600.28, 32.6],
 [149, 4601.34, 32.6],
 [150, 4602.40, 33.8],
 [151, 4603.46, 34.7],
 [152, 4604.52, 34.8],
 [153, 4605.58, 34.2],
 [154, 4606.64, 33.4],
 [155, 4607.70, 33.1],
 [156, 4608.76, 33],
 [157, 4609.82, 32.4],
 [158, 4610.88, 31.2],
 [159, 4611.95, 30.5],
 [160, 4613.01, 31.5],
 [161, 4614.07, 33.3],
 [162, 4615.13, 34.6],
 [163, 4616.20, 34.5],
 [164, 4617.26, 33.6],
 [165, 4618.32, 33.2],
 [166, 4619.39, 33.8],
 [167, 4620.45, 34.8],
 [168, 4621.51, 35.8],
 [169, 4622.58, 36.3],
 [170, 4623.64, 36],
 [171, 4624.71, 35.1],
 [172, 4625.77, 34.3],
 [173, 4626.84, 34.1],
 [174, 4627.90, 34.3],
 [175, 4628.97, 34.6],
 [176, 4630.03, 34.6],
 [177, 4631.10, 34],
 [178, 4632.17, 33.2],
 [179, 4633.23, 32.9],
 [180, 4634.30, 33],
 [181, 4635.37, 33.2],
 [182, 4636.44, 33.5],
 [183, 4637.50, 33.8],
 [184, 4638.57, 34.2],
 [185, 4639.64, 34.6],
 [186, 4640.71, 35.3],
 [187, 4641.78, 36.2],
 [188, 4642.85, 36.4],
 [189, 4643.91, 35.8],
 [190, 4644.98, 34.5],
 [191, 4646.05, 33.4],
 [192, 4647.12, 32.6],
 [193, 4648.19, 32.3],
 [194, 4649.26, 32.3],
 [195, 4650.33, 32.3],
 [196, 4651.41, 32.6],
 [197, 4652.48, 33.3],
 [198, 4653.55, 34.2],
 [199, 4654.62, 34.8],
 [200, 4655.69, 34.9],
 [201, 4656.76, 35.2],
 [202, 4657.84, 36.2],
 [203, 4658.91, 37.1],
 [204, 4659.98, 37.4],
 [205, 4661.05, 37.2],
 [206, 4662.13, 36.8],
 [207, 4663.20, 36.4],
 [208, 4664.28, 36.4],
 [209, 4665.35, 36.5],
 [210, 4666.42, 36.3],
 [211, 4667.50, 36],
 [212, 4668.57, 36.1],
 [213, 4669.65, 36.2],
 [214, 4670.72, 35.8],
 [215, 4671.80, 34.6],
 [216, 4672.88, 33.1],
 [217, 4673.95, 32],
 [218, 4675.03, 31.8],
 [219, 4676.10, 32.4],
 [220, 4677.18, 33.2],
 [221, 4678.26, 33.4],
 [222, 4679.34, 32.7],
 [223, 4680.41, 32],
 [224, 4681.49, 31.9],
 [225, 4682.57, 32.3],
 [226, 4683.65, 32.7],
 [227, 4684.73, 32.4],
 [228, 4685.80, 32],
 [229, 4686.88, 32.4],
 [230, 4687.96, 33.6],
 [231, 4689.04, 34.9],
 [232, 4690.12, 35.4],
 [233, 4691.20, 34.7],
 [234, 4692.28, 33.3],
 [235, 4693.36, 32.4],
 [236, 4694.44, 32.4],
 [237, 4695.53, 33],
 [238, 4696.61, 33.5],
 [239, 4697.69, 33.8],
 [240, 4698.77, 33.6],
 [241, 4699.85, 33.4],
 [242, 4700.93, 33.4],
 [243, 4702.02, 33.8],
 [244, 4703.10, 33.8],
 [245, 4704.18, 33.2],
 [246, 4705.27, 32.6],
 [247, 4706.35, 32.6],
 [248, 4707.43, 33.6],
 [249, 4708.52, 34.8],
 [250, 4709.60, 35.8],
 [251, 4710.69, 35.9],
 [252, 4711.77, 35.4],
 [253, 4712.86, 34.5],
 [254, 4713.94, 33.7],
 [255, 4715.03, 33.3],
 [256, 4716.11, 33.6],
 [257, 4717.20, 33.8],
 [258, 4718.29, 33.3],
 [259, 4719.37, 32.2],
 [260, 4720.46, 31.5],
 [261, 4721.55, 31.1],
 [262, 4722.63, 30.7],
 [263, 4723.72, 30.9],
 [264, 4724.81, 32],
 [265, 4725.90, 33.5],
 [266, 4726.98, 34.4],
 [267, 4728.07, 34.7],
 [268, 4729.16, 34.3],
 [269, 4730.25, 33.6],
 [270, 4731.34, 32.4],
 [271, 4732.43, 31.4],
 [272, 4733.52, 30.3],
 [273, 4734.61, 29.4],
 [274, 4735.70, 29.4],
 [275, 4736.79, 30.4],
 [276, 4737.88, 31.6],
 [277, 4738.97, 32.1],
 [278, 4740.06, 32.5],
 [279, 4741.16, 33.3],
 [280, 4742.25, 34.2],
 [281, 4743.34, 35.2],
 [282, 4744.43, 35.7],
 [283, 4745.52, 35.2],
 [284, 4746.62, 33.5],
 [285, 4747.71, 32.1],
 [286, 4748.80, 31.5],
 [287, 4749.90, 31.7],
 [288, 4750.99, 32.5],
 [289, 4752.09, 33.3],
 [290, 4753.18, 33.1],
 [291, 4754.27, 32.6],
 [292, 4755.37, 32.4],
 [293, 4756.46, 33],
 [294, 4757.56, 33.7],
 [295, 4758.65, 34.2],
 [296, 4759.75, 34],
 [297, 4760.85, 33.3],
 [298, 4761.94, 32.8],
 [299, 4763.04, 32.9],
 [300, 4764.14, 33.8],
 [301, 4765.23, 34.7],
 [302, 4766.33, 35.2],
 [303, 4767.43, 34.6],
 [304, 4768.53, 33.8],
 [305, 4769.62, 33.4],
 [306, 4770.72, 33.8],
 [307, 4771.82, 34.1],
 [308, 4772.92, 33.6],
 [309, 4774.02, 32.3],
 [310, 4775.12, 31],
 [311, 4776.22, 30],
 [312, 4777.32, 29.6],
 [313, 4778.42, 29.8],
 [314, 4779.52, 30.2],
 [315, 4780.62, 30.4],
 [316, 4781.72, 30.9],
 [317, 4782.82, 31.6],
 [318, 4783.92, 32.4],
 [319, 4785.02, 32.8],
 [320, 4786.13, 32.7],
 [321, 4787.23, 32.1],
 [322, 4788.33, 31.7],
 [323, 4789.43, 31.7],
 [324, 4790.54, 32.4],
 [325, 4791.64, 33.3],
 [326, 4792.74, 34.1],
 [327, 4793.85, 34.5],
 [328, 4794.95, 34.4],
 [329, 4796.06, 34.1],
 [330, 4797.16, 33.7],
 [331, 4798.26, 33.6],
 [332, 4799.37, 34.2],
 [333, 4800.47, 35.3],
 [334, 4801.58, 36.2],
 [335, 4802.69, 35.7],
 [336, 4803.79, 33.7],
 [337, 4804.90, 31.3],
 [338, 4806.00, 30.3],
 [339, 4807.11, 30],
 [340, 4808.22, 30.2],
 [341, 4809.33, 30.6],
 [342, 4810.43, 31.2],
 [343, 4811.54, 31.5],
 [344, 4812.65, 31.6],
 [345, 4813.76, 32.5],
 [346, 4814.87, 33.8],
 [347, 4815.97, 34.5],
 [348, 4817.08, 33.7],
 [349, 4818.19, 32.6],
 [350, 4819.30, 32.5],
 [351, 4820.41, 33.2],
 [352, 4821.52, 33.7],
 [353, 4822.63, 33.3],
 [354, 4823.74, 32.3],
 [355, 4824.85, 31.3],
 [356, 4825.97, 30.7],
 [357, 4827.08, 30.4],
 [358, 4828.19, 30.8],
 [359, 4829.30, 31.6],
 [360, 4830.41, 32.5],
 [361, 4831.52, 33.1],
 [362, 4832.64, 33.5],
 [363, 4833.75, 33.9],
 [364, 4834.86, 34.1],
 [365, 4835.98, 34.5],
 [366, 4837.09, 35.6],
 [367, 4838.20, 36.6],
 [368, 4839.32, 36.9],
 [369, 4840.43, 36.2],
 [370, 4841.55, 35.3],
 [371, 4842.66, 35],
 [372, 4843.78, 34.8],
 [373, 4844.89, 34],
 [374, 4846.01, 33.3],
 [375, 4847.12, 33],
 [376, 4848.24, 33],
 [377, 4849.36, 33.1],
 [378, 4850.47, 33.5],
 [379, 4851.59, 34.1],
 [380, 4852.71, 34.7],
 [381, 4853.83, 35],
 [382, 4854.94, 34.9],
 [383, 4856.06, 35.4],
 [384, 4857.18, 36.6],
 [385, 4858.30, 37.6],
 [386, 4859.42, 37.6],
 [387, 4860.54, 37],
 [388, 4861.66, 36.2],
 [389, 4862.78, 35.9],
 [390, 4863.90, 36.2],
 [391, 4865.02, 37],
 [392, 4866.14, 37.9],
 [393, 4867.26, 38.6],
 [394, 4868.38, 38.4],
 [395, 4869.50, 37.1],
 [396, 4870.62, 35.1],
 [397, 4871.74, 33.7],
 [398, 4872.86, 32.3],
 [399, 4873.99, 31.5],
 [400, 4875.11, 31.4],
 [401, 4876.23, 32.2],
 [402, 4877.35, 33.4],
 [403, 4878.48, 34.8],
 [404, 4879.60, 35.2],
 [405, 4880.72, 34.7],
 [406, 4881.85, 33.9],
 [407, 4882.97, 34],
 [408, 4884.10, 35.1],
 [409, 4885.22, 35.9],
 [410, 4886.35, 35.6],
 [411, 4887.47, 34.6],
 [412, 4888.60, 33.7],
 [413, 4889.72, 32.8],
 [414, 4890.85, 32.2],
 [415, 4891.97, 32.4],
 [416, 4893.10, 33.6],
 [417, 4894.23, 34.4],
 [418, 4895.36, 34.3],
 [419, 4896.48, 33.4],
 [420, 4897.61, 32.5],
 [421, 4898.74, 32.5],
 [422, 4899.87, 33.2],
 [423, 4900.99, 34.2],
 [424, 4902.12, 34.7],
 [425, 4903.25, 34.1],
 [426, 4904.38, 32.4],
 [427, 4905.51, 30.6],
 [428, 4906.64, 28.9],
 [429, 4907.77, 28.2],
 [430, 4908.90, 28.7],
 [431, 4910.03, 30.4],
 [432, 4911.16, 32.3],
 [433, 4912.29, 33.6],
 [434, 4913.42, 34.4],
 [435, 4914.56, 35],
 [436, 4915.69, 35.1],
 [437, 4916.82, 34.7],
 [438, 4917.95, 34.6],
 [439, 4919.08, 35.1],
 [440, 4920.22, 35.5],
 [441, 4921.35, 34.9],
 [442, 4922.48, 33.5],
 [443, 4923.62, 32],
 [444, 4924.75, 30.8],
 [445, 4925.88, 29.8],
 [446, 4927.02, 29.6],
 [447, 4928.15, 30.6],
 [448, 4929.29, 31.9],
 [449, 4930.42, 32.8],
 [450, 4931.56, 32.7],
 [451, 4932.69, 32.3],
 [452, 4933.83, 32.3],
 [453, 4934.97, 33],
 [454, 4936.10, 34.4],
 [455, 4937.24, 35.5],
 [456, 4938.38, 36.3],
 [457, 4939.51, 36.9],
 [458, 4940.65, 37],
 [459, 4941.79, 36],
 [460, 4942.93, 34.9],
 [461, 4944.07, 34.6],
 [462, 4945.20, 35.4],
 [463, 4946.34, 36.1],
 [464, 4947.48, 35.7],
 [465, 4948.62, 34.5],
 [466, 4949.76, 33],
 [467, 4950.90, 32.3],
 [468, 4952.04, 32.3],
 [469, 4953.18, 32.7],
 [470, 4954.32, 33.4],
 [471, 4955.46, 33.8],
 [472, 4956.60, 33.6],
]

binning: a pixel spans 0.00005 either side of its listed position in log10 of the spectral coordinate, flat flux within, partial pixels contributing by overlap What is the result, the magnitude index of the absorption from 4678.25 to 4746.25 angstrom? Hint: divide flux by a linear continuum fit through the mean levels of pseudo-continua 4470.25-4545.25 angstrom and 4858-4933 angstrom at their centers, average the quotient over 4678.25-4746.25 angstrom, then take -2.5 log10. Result 0.097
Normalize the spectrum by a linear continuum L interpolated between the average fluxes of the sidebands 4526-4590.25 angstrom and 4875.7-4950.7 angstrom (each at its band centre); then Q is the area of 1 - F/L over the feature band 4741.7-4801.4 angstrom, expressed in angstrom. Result 3.9 angstrom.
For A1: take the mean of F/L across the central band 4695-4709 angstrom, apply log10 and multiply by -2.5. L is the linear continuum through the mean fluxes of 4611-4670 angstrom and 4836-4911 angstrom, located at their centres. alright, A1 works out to 0.03 mag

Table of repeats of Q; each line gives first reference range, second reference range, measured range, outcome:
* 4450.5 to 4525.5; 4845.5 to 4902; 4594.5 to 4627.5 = 3.4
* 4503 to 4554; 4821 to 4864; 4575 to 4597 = -0.1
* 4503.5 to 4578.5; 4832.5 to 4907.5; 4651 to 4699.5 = 3.1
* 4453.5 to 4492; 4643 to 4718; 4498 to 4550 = 0.4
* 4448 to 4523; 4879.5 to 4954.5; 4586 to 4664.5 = 6.2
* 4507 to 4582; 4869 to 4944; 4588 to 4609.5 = 1.2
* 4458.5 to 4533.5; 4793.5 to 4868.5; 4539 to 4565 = 0.8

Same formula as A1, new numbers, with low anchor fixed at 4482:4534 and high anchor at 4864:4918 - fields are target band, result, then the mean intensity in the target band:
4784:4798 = 0.06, 33.1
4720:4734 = 0.11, 32.4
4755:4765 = 0.06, 33.4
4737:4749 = 0.07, 33.3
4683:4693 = 0.09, 33.5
